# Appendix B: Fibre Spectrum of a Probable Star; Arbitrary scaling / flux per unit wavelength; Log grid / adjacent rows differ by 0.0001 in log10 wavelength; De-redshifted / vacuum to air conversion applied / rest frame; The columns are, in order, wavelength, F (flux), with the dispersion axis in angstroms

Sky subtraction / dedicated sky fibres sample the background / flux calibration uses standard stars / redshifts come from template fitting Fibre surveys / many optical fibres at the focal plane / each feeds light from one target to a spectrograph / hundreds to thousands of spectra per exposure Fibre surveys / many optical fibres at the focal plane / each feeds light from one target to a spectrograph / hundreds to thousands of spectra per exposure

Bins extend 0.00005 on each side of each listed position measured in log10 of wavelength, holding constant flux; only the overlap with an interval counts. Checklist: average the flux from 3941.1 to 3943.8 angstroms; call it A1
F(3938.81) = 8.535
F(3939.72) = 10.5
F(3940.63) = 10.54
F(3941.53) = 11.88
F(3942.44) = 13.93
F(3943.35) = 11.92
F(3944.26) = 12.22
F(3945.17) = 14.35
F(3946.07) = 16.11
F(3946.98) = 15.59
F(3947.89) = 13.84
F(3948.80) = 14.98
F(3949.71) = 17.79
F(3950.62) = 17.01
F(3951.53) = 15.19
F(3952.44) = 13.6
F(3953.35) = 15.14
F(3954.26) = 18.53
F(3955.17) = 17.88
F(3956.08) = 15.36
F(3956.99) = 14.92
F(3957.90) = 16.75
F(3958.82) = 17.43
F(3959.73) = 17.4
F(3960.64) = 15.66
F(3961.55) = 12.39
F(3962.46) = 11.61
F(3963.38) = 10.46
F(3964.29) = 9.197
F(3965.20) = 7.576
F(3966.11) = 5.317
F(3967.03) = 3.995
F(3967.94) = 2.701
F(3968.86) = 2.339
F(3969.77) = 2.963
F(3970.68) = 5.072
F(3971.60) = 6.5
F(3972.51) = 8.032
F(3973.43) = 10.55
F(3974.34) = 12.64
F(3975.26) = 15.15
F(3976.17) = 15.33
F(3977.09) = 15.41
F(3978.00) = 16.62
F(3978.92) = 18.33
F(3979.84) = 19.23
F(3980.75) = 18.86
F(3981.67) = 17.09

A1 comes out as 12.6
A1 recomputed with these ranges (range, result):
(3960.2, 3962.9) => 13.2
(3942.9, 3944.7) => 12.1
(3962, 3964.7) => 10.4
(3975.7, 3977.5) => 15.4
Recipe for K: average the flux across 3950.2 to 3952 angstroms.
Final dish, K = 16.1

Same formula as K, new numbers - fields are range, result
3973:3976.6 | 13.4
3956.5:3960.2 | 16.6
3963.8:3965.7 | 8.39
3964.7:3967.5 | 5.68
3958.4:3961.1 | 16.8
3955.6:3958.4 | 15.7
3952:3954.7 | 15.8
